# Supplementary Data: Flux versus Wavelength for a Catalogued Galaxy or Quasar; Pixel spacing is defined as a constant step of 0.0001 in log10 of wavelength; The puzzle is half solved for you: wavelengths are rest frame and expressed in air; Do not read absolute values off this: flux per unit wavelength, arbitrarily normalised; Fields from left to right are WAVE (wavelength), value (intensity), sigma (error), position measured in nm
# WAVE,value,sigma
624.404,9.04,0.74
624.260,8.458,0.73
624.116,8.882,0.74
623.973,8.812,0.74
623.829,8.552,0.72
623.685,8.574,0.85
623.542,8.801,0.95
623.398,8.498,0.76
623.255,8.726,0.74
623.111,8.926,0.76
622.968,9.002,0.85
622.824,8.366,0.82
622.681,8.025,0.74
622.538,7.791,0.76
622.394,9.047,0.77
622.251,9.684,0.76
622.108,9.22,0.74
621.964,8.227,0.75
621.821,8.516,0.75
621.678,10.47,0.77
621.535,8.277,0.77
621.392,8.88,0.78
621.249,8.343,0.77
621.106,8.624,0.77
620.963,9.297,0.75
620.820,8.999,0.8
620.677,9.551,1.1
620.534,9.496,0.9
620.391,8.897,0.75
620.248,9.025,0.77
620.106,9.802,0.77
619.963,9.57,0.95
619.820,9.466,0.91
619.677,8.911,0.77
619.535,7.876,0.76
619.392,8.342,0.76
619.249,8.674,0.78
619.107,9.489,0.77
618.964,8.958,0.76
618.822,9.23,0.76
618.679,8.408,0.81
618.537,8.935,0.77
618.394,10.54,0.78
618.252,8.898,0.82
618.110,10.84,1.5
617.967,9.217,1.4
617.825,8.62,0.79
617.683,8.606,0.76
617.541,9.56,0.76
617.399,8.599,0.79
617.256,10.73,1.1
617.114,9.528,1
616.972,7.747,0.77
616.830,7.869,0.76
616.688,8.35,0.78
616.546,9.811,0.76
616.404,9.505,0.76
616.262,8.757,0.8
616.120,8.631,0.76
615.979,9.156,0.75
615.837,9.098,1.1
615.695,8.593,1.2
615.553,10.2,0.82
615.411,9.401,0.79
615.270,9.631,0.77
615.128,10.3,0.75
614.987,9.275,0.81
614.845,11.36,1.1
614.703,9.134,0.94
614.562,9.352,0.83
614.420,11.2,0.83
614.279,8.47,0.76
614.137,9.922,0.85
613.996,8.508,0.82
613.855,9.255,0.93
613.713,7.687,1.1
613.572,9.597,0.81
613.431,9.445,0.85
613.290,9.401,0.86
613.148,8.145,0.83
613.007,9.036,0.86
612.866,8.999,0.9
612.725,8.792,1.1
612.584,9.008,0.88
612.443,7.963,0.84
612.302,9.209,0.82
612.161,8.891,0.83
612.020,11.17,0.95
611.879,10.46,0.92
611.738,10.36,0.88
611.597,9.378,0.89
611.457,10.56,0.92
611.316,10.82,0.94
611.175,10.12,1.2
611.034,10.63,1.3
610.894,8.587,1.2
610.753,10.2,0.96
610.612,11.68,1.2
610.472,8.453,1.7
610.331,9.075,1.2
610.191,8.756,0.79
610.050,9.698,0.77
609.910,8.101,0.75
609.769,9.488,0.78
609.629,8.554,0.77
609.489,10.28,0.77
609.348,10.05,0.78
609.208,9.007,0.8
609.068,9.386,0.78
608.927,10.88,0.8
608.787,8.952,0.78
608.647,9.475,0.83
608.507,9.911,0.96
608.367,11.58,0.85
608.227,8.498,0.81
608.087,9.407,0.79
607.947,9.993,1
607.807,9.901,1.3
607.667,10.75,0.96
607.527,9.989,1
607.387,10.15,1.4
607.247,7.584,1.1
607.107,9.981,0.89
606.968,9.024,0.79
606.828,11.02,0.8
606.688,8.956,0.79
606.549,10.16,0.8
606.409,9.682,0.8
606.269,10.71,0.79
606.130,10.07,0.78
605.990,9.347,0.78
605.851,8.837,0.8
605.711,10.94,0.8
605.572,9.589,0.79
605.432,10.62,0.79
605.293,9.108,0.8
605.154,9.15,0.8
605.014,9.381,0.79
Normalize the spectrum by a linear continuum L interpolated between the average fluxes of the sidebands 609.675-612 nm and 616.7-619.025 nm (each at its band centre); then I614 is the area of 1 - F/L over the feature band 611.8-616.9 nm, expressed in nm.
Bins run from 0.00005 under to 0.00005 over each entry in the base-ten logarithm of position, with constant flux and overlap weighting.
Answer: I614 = 0.10 nm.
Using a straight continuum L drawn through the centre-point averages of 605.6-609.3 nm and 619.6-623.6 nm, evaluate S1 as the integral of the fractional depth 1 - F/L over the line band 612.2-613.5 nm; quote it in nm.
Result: 0.08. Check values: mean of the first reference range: 9.78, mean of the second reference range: 8.94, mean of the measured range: 8.89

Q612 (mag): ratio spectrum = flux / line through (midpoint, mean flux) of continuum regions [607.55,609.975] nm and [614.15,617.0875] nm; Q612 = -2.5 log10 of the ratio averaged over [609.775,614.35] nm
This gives 0.012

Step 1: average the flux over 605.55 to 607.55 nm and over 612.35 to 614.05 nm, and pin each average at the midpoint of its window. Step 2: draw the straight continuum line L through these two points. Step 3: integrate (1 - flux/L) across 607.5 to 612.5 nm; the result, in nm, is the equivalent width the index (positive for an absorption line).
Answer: -0.25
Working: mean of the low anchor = 9.73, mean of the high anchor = 8.83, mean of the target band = 9.73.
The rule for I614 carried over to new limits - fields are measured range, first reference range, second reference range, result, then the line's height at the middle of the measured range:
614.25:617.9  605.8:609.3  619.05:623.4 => -0.029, 9.22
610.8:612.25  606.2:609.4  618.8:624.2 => -0.083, 9.54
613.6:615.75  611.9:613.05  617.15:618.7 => -0.051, 9.27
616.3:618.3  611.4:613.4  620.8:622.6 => -0.004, 9.11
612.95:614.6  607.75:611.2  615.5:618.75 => 0.032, 9.35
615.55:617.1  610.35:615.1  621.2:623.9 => 0.068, 9.25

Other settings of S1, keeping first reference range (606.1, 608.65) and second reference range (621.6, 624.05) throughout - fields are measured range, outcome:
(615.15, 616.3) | 0.00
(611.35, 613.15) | 0.01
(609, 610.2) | 0.05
